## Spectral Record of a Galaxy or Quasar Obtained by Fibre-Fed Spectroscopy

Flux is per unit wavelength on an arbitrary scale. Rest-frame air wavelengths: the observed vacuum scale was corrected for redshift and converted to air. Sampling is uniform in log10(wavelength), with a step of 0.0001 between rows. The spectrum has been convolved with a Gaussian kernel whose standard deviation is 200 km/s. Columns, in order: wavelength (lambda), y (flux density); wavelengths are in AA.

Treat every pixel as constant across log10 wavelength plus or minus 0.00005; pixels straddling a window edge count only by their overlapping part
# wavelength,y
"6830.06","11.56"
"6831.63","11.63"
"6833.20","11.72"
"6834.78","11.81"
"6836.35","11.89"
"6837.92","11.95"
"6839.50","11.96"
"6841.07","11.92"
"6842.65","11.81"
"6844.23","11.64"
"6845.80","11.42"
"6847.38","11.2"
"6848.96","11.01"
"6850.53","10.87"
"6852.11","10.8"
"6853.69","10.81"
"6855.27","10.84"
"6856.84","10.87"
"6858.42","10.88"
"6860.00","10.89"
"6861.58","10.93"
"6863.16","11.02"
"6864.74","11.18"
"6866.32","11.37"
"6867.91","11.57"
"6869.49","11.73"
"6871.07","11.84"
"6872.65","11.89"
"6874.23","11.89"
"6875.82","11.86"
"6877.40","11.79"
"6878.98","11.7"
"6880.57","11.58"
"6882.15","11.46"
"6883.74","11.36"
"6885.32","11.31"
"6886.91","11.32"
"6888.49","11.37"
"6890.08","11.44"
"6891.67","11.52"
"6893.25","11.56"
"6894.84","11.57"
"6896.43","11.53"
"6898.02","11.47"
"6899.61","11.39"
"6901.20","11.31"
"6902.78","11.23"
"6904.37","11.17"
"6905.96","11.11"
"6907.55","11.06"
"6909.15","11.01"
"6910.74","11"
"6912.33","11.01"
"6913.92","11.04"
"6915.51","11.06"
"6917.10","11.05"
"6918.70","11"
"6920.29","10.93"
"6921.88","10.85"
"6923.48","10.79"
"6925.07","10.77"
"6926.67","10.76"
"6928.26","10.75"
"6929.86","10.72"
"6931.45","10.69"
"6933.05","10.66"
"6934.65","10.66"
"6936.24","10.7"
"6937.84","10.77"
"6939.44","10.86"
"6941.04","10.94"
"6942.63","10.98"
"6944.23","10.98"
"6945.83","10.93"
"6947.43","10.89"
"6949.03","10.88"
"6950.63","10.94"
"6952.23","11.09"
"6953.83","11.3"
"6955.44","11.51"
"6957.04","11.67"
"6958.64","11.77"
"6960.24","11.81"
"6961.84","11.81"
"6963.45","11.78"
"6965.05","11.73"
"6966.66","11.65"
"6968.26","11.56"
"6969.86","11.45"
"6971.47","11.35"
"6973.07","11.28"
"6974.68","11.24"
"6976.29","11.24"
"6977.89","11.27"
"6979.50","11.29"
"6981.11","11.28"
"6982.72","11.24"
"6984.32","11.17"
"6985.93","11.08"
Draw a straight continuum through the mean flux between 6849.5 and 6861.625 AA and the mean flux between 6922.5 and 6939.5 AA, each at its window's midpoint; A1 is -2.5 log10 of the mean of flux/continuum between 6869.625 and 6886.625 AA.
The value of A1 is -0.08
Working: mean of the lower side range 10.9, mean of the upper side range 10.7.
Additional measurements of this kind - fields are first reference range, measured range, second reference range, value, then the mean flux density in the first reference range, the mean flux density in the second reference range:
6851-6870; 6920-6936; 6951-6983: 0.055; 11.1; 11.5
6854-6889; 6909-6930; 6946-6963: 0.044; 11.4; 11.4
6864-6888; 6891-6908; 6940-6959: 0.008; 11.6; 11.1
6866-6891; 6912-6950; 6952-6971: 0.071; 11.6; 11.6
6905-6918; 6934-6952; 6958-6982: 0.040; 11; 11.5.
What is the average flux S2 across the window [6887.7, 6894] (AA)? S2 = 11.5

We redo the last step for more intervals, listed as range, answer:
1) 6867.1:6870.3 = 11.6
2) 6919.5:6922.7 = 10.9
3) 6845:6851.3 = 11.1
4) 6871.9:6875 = 11.9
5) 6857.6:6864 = 10.9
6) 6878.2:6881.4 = 11.6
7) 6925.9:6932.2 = 10.7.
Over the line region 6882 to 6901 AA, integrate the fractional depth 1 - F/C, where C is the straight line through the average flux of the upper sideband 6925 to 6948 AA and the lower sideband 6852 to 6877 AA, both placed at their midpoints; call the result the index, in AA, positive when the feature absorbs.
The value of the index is -0.6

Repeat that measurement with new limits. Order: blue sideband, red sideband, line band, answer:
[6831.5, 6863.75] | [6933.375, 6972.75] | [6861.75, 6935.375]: 0.3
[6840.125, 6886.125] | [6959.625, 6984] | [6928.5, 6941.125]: 0.8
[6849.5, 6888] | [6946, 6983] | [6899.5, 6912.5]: 0.2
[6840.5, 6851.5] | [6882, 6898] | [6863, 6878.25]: -0.3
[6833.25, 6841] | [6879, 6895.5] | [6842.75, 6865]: 1.3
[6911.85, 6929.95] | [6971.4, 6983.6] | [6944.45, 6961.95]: -0.3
